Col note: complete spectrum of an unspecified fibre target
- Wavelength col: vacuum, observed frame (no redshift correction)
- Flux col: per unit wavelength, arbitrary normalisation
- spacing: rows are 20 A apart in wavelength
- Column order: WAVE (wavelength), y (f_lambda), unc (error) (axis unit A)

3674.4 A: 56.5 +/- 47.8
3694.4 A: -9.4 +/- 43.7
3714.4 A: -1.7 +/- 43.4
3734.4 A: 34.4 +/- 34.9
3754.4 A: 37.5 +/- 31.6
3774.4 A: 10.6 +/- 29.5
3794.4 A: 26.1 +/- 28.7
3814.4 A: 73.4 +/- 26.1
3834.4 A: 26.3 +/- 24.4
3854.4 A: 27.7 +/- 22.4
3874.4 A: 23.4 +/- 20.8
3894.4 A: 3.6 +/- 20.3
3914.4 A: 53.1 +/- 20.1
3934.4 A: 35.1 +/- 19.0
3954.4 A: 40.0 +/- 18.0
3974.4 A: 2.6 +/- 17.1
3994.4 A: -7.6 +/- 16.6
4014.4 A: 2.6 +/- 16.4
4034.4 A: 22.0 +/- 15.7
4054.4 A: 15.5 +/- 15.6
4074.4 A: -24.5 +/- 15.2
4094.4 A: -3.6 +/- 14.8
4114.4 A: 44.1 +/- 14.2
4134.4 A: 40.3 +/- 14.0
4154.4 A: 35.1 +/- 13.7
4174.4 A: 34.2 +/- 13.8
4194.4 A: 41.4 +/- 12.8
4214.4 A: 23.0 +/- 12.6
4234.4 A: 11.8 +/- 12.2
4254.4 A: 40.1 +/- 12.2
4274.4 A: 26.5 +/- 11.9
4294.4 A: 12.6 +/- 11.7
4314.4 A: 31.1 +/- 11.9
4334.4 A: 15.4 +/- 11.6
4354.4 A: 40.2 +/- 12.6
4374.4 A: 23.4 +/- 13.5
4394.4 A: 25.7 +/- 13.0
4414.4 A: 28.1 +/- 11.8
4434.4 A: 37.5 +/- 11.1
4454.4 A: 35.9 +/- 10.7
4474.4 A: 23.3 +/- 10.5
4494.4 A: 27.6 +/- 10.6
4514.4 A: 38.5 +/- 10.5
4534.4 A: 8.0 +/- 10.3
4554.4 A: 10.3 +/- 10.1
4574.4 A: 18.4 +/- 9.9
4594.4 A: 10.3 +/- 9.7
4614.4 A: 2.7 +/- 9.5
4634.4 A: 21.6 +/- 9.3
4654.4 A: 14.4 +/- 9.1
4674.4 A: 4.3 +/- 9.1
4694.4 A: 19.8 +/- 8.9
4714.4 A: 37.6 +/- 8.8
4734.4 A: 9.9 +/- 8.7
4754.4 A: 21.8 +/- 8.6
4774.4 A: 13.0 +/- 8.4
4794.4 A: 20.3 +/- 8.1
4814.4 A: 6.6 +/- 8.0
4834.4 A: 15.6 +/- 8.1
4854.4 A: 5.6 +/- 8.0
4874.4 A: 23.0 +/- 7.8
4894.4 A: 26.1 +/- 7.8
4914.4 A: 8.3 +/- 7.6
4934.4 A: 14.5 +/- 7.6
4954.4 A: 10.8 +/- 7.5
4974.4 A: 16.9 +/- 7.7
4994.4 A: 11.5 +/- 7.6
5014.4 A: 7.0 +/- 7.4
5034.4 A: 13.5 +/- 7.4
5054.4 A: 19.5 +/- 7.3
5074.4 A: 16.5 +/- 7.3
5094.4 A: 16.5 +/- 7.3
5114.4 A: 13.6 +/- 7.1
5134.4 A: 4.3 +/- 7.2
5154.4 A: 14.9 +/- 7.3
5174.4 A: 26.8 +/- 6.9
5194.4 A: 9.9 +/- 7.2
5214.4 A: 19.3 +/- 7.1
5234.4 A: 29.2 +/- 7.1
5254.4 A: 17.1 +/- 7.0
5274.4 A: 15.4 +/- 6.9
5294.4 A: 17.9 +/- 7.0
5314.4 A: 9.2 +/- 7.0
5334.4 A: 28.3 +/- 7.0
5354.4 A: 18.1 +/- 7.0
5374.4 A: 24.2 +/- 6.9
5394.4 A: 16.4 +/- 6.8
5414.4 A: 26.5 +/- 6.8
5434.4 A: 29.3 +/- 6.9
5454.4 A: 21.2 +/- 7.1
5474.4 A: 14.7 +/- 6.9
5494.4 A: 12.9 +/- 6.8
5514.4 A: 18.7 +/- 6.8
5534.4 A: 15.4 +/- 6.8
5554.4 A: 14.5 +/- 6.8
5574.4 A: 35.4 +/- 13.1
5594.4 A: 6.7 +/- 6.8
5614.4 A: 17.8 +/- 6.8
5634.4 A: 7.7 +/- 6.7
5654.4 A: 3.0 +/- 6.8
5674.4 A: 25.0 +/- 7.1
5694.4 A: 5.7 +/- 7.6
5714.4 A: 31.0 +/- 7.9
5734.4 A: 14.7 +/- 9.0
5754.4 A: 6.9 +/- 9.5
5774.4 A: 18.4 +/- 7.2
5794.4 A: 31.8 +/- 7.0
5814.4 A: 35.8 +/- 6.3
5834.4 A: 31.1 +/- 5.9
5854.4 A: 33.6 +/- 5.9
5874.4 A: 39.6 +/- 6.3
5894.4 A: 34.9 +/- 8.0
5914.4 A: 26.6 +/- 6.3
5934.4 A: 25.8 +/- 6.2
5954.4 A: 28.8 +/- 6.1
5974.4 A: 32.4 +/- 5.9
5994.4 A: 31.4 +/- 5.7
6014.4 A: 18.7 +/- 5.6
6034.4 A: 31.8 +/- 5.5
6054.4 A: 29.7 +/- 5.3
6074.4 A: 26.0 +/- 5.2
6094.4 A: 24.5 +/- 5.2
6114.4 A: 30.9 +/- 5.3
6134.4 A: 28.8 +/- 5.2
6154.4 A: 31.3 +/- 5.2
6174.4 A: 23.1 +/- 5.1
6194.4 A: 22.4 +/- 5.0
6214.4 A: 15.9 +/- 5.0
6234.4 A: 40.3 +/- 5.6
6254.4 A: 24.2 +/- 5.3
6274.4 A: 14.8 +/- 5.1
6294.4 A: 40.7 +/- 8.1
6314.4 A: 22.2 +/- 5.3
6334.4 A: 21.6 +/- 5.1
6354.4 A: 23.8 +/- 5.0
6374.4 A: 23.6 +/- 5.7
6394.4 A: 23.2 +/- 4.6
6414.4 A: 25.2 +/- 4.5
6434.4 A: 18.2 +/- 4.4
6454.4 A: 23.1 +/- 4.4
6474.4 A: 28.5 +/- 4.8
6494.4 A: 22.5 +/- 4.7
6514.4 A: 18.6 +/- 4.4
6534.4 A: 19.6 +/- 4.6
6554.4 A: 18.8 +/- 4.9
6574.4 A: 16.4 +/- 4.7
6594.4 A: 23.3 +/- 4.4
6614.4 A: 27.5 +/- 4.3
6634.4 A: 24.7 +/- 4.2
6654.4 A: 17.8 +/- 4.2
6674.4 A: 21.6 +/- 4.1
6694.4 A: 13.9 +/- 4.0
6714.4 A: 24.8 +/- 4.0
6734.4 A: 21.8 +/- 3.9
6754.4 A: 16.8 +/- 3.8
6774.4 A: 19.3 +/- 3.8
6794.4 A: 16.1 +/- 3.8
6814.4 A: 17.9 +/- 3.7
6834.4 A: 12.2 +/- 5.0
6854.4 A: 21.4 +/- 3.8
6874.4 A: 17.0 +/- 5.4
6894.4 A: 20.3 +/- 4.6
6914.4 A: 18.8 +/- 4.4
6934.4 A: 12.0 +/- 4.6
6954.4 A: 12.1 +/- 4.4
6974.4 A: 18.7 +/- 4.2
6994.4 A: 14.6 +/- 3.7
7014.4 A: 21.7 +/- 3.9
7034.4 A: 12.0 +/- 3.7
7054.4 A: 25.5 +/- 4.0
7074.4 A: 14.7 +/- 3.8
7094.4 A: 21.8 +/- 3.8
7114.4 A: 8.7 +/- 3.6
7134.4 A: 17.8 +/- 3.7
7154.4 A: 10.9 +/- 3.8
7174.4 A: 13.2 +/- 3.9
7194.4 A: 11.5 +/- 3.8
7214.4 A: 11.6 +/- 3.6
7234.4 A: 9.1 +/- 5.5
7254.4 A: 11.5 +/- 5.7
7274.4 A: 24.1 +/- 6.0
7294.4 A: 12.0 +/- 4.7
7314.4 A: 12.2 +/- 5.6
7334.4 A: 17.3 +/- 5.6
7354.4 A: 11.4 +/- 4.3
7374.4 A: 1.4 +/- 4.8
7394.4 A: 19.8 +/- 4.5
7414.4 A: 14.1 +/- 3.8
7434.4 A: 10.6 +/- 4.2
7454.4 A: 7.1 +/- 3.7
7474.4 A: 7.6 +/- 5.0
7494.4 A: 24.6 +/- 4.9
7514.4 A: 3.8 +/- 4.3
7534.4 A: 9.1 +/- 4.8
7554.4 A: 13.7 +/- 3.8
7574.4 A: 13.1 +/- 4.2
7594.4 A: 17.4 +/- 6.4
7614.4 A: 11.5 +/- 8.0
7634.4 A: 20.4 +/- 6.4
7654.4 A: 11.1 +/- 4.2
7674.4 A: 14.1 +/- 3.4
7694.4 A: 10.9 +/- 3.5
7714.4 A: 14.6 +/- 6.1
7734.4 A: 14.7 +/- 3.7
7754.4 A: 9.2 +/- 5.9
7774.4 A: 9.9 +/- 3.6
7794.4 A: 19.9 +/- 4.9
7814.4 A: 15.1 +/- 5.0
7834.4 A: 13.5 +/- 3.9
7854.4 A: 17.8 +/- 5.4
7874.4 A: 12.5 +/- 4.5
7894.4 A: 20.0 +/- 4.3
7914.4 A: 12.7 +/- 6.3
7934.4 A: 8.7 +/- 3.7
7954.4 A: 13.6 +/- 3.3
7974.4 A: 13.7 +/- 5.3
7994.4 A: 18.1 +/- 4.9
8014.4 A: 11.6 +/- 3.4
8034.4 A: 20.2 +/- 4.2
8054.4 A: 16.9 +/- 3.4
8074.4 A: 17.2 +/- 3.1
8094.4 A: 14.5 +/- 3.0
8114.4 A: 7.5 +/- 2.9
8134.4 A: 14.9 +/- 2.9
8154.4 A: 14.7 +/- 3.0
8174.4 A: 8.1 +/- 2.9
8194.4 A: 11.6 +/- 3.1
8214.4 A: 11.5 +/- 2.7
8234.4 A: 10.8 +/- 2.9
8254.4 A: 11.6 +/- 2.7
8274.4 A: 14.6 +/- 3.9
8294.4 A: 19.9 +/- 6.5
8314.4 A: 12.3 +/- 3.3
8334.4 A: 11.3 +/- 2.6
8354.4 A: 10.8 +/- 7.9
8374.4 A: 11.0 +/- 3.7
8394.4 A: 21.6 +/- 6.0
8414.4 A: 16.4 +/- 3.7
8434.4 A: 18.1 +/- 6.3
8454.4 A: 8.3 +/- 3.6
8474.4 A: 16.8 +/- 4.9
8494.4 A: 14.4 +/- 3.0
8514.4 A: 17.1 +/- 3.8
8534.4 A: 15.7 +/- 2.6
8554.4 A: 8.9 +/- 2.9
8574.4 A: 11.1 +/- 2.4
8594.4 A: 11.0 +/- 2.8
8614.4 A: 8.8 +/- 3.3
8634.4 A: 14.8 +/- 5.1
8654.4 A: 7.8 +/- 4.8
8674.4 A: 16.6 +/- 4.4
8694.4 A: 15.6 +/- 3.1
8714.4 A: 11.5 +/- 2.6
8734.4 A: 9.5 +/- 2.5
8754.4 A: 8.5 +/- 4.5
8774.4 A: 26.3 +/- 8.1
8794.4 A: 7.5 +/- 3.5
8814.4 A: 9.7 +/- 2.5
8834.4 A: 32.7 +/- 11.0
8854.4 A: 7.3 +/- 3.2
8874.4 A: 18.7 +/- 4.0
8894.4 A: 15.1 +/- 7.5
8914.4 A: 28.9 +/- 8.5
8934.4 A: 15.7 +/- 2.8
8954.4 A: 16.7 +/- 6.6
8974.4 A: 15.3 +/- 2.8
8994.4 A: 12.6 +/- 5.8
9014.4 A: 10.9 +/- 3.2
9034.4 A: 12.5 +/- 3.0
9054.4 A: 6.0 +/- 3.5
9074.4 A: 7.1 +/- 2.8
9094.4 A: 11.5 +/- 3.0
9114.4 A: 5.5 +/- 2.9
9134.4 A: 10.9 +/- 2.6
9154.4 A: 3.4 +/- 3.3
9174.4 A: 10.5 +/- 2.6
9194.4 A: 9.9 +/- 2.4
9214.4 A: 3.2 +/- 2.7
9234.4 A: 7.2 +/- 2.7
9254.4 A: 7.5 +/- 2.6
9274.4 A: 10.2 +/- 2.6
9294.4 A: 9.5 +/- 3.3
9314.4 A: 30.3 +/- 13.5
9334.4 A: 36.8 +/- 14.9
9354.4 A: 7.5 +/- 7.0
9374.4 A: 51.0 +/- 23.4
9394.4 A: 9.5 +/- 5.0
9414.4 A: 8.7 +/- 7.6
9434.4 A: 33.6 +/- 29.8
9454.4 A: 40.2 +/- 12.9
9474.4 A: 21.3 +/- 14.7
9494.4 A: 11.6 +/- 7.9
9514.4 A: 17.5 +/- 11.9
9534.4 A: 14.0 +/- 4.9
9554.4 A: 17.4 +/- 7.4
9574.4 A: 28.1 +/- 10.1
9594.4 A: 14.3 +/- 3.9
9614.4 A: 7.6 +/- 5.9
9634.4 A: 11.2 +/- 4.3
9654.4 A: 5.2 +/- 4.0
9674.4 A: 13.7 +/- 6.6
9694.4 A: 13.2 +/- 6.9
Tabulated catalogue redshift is 0.515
